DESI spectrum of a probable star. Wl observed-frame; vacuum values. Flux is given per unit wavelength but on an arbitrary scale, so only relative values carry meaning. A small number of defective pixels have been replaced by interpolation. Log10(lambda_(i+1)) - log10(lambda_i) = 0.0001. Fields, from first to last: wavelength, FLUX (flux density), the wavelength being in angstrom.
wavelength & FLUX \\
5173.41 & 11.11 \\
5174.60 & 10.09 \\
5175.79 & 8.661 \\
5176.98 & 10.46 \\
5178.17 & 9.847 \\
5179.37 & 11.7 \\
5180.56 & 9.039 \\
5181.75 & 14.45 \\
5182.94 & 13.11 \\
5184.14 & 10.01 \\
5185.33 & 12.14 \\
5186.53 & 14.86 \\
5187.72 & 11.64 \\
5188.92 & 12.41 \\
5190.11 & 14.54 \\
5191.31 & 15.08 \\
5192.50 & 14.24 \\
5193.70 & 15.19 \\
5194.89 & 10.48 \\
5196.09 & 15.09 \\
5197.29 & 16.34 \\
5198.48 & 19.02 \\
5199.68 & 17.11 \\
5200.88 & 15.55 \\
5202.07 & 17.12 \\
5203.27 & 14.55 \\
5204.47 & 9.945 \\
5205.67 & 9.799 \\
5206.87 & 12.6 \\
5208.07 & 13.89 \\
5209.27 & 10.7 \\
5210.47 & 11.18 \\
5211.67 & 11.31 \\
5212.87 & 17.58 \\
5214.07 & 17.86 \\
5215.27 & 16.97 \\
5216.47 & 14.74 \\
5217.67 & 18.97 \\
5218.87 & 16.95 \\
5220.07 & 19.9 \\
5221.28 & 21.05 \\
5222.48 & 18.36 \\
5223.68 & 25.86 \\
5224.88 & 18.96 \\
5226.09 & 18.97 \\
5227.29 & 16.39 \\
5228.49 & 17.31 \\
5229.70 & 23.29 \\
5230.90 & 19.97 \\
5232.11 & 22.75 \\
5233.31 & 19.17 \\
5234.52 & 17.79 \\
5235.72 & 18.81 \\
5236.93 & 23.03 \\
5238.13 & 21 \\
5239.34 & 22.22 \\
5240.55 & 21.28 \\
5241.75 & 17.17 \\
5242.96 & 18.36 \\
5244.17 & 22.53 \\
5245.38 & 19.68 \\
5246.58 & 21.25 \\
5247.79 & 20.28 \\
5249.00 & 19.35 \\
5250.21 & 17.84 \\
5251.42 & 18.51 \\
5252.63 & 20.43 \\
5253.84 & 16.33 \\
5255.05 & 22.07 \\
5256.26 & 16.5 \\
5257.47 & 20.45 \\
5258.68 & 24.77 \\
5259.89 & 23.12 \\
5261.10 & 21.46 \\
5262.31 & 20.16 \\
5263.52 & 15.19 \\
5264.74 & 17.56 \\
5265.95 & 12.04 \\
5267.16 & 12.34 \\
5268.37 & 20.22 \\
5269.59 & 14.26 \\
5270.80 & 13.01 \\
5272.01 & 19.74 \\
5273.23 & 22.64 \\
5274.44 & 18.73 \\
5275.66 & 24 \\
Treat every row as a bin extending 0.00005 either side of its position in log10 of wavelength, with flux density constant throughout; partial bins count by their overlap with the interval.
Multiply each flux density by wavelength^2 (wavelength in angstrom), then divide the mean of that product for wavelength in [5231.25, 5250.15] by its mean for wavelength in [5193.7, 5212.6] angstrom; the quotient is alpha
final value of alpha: 1.49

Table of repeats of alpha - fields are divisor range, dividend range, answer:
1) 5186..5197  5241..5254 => 1.44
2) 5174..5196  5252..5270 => 1.56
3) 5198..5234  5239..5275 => 1.14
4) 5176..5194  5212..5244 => 1.58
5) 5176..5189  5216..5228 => 1.66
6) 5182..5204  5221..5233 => 1.43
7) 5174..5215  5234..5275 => 1.48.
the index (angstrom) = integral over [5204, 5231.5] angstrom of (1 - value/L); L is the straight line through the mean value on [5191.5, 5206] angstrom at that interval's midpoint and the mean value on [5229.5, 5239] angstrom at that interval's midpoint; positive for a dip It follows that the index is 2.1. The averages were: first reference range 14.6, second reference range 20.7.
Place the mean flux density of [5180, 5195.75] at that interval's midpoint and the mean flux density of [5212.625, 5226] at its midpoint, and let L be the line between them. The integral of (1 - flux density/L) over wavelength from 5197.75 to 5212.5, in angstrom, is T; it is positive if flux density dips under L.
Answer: 2.2 angstrom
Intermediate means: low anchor 12.9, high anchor 18.9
